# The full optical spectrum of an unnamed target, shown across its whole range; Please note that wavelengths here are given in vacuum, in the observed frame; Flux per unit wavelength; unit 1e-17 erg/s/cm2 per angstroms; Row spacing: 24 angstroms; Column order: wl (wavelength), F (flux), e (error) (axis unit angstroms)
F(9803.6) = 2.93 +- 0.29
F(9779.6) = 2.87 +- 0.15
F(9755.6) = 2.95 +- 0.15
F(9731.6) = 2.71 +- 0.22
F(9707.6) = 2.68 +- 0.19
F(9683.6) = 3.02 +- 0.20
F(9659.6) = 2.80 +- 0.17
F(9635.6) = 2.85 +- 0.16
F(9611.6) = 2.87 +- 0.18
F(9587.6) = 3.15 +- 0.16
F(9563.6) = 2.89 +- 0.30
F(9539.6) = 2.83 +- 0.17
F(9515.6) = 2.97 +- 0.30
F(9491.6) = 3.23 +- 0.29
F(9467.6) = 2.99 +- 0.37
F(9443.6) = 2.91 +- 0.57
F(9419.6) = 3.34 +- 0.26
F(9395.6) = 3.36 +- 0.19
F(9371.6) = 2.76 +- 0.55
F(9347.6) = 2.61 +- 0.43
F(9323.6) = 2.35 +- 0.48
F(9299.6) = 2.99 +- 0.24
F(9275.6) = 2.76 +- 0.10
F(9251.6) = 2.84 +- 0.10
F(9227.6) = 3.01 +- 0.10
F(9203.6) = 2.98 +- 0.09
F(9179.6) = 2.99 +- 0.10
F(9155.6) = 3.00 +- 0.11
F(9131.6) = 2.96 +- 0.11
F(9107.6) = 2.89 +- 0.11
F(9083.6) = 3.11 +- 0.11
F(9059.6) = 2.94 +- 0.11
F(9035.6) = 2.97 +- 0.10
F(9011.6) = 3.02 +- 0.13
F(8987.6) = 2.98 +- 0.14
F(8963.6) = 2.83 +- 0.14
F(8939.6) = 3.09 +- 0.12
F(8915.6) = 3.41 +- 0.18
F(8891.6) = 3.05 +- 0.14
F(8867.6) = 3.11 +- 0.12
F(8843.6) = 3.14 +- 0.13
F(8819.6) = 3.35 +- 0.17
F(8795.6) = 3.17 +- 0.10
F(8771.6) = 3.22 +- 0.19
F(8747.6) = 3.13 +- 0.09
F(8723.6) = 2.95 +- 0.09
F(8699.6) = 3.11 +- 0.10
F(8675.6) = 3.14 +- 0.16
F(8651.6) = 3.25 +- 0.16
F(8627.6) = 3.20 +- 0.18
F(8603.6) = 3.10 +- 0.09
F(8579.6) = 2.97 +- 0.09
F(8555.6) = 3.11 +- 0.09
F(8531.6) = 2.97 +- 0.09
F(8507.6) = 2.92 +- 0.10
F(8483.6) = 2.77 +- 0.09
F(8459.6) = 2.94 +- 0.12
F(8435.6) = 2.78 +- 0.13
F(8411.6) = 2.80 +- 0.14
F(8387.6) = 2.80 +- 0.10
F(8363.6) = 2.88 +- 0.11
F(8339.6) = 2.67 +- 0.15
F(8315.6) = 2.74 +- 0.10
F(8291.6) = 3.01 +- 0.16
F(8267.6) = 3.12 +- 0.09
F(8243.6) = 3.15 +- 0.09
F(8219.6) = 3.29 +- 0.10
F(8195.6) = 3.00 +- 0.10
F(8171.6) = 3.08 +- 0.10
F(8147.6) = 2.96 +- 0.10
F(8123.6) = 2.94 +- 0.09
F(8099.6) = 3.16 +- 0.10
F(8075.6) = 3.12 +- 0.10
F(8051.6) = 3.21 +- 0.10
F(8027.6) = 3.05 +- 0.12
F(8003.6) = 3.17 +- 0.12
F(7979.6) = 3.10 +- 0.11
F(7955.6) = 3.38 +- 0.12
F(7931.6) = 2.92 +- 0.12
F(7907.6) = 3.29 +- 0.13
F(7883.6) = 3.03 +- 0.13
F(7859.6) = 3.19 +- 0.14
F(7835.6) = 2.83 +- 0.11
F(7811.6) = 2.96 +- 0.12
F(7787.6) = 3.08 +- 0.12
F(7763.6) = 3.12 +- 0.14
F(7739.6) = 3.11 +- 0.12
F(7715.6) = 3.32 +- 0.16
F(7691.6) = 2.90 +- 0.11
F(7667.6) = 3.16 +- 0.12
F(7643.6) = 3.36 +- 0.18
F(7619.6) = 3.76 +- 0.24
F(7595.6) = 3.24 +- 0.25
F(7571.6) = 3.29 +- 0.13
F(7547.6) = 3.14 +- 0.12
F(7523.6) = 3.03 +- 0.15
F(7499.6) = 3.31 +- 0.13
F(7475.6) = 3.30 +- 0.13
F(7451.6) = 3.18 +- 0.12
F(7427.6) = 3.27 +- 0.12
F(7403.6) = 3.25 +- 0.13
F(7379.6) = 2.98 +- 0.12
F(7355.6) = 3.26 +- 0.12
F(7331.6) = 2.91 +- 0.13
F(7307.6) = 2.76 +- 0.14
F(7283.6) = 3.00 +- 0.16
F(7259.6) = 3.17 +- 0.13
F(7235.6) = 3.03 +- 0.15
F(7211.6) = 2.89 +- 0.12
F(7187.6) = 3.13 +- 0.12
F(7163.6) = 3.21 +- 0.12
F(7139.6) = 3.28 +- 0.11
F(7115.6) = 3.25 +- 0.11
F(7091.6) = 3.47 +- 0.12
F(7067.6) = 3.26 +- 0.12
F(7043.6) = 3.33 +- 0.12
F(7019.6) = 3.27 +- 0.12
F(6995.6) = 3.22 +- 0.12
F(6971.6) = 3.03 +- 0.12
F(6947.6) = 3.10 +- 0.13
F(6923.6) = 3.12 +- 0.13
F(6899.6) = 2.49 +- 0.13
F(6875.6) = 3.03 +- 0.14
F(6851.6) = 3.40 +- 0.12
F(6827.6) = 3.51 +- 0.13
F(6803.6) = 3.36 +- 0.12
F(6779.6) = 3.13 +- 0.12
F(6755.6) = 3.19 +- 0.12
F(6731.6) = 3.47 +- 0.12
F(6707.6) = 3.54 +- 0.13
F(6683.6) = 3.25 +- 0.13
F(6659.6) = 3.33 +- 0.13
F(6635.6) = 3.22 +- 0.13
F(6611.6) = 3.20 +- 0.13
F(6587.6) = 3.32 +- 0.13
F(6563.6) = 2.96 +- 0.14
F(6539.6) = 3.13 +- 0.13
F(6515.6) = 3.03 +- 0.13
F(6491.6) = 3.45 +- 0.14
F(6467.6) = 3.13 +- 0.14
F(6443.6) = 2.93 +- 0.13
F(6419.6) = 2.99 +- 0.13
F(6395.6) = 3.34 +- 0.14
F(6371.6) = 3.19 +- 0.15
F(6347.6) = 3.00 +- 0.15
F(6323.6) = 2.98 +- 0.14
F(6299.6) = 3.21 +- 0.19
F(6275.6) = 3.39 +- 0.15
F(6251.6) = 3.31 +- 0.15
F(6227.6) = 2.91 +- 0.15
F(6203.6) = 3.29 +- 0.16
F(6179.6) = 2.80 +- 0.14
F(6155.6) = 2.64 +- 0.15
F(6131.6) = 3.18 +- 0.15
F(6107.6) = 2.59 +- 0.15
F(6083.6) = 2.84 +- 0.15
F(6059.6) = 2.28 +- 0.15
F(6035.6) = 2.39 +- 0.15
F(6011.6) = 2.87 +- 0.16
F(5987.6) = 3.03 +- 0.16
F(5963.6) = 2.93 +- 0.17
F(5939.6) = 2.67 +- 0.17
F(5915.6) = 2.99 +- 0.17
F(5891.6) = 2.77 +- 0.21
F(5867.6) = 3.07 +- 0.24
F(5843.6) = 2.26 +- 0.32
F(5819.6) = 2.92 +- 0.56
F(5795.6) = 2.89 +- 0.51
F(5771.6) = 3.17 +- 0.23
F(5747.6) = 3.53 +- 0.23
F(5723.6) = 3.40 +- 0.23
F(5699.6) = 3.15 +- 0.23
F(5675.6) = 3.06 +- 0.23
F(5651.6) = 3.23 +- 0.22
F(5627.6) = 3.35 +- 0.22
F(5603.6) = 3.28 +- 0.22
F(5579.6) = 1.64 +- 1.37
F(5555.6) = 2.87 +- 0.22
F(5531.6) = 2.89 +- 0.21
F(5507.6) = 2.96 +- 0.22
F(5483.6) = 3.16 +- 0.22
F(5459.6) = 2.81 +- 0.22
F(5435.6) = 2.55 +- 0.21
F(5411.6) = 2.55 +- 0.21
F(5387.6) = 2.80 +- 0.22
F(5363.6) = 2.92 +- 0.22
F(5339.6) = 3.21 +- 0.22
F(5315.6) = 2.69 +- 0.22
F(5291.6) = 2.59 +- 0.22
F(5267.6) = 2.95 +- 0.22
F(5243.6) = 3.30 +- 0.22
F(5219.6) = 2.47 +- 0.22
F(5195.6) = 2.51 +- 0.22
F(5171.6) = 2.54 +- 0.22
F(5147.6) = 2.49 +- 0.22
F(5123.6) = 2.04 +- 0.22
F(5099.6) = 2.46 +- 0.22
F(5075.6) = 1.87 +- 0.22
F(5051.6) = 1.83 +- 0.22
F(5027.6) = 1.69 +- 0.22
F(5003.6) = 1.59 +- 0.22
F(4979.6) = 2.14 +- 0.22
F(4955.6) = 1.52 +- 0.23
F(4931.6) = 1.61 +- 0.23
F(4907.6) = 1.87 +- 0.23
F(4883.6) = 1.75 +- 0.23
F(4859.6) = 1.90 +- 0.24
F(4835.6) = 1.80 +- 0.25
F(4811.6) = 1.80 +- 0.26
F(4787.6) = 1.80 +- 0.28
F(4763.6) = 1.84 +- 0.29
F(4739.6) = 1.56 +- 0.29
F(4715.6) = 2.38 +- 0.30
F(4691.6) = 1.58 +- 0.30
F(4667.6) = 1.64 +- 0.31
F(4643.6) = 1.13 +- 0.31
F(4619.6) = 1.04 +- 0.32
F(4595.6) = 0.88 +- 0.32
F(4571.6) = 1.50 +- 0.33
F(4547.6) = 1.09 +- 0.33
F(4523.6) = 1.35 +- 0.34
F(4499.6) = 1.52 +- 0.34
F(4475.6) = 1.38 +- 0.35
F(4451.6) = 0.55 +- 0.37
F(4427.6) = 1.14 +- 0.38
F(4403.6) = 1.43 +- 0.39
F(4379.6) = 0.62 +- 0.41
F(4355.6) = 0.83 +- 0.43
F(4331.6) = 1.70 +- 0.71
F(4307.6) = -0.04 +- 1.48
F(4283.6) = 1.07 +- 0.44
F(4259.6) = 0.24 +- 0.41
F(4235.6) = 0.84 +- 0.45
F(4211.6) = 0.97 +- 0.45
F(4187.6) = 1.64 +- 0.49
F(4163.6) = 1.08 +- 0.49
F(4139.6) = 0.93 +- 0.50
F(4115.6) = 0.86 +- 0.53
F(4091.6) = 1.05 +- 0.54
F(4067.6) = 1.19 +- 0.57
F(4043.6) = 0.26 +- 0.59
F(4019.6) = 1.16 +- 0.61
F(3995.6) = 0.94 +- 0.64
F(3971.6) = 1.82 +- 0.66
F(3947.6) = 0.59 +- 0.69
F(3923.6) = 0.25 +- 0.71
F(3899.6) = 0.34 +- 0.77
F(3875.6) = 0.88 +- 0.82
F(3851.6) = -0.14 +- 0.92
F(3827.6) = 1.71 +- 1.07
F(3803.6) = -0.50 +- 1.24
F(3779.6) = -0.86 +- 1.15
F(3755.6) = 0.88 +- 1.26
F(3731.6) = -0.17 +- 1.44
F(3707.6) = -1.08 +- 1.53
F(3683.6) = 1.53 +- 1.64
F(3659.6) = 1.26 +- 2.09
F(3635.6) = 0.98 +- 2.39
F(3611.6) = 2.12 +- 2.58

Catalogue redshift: 0.17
